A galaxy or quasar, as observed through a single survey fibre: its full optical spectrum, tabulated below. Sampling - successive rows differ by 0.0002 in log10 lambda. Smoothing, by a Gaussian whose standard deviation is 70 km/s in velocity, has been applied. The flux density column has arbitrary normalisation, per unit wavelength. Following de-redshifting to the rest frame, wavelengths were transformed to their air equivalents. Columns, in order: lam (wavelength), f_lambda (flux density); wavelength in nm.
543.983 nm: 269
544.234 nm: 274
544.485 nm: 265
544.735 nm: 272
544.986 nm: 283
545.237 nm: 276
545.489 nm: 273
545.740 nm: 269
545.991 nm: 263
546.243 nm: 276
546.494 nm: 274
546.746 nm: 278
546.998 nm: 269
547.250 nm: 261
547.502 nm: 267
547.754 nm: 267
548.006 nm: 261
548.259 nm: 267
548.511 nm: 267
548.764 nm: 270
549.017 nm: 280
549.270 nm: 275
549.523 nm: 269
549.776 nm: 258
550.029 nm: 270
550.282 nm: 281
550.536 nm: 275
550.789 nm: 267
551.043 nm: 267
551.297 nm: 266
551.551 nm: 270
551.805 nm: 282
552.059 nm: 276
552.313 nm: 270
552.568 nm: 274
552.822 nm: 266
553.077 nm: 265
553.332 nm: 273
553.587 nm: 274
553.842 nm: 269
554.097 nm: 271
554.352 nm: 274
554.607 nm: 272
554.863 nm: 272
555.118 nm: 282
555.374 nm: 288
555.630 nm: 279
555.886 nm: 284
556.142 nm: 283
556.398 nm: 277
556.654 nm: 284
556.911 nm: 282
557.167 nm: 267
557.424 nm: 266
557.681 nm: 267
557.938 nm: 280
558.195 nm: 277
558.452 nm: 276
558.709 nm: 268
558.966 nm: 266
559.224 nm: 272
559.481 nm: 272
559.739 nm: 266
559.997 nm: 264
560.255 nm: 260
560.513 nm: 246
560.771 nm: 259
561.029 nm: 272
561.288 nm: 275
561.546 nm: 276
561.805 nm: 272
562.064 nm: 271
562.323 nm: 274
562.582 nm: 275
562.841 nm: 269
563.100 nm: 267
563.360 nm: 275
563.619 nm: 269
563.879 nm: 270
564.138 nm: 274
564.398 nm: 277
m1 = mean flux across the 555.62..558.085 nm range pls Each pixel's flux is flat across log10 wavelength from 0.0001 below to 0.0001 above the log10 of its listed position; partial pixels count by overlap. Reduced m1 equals 277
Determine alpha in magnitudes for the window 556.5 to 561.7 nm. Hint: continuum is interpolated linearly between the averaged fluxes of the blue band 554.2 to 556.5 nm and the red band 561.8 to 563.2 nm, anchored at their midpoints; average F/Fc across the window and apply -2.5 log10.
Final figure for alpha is 0.02 mag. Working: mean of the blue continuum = 279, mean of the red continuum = 271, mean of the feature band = 270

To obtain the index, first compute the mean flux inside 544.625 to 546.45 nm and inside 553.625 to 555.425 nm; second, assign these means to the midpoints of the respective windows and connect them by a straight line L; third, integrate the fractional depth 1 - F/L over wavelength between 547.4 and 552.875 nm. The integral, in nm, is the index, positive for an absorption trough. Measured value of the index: 0.07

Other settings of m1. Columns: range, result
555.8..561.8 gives 271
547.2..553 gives 270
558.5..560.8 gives 264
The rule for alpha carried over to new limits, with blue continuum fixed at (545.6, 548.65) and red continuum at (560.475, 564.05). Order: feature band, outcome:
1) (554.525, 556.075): -0.04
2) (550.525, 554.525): -0.01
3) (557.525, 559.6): -0.01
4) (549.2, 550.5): -0.01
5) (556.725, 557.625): -0.01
